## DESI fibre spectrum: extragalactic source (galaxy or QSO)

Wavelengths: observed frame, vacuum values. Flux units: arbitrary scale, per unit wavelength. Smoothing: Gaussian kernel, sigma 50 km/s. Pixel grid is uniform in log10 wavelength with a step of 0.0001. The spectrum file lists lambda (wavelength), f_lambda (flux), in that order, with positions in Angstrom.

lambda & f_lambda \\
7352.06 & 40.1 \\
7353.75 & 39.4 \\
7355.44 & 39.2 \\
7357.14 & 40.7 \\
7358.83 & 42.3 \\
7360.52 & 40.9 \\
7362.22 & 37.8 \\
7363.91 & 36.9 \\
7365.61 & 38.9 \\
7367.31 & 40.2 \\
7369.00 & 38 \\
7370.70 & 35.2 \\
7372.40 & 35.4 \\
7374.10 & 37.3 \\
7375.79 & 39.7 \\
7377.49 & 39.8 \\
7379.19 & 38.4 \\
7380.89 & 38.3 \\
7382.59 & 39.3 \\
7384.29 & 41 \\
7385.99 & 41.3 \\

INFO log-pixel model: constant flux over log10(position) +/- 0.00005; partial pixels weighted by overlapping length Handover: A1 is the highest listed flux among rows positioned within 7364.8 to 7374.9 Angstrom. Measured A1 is 40.2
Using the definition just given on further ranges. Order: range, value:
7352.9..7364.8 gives 42.3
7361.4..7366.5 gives 38.9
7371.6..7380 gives 39.8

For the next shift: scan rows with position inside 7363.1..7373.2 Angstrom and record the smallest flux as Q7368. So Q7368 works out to 35.2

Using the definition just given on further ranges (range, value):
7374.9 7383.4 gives 38.3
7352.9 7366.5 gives 36.9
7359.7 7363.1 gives 37.8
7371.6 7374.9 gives 35.4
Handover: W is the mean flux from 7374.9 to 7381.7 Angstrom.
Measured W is 39.1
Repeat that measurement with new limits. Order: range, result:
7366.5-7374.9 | 37.2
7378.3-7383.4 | 38.7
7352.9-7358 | 39.8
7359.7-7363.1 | 39.3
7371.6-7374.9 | 36.3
